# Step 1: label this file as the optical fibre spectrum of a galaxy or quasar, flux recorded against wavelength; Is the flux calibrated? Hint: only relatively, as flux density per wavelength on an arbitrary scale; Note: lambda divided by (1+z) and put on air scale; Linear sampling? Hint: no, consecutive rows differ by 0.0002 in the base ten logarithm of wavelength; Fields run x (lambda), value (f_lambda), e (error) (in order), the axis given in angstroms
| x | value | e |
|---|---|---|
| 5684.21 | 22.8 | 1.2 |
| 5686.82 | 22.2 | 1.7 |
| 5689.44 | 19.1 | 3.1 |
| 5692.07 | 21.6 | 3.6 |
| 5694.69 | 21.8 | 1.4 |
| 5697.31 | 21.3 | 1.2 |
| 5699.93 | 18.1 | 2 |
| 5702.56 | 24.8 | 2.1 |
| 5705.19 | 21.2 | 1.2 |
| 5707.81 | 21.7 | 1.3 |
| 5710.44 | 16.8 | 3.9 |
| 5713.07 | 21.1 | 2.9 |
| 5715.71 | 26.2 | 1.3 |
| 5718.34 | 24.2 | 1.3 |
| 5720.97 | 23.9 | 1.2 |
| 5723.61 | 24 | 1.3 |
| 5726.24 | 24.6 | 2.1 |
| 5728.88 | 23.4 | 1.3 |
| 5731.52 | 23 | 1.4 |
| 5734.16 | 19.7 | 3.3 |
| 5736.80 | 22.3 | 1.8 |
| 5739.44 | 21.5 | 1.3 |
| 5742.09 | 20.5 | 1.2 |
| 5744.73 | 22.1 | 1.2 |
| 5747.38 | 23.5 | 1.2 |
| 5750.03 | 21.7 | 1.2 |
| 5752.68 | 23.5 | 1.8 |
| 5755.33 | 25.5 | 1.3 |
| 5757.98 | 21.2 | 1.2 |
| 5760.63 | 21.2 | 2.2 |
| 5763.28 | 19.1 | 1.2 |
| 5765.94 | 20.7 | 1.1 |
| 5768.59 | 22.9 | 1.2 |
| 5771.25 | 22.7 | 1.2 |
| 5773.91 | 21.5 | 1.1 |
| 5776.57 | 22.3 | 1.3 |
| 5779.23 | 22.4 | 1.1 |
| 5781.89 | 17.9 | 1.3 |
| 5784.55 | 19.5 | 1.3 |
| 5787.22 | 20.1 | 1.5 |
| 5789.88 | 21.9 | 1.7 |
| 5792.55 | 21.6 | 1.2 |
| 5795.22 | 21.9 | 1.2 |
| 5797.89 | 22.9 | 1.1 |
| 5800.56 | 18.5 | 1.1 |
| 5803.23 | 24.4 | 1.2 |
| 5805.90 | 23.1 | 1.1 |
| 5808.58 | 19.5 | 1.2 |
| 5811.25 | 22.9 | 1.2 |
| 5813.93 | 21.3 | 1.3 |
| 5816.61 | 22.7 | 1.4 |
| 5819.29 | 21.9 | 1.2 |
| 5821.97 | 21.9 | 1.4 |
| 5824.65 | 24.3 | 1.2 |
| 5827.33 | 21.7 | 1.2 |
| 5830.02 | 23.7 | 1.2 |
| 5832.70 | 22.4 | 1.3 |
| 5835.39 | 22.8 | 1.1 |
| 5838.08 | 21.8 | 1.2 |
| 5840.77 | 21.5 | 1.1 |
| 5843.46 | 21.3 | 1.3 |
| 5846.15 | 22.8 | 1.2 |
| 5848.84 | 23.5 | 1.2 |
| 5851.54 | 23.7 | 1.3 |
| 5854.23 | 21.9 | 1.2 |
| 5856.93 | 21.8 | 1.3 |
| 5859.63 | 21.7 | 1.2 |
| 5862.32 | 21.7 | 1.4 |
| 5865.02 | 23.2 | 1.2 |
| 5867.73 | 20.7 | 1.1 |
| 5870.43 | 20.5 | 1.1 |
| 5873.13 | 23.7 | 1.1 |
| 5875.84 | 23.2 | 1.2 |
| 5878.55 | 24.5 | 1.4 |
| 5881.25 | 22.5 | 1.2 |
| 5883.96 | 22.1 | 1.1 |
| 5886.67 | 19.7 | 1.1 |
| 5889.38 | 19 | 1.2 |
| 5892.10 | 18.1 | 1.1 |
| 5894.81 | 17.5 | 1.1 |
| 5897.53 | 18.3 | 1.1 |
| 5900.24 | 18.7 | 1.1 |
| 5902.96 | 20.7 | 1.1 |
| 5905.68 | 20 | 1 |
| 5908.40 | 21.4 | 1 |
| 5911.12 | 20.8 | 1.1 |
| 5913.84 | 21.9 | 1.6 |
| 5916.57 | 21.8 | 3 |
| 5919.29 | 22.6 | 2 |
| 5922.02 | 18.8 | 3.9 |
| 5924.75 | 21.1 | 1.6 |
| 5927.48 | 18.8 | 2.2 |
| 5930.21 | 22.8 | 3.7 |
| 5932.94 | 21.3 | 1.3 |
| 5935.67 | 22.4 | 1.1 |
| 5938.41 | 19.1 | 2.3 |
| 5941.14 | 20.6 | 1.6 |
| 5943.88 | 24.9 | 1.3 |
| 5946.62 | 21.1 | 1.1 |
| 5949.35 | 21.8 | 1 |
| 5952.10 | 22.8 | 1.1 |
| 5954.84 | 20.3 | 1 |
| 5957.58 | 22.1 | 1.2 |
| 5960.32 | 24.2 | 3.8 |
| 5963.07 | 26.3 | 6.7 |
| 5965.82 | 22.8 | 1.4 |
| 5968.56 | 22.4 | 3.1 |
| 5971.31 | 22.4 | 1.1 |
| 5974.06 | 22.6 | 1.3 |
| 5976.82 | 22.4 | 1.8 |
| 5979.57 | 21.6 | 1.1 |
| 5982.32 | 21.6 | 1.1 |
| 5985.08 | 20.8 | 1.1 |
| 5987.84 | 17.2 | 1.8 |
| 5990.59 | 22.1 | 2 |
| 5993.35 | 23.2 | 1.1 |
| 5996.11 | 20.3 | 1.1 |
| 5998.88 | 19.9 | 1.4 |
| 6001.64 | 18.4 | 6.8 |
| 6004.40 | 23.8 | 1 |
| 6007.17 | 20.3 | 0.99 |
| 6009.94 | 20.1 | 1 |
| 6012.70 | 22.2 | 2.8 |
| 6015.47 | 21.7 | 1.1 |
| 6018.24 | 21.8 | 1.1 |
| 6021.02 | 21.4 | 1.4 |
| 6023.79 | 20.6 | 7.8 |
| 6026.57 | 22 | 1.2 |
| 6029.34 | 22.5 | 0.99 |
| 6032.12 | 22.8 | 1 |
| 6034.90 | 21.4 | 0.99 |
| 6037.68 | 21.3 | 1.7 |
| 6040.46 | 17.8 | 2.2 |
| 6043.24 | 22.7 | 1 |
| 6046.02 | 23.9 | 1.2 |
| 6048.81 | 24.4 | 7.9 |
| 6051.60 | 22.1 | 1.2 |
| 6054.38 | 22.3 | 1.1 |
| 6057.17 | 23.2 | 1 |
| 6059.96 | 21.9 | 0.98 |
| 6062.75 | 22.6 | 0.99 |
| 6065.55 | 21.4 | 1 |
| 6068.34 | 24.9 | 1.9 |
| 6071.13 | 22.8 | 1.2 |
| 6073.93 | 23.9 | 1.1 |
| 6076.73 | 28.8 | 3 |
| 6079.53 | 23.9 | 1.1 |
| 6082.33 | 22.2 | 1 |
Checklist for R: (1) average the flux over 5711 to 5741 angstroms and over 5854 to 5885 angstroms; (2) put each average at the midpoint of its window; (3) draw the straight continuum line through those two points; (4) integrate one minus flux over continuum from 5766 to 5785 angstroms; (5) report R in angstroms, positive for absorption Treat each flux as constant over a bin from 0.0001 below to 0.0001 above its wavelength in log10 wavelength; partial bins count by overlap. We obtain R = 1.12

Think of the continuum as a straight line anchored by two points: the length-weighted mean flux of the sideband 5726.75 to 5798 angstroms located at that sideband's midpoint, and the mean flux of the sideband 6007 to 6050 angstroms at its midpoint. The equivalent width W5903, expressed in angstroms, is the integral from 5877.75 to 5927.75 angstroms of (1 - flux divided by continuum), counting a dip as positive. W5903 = 3.0 angstroms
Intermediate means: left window 21.7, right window 21.7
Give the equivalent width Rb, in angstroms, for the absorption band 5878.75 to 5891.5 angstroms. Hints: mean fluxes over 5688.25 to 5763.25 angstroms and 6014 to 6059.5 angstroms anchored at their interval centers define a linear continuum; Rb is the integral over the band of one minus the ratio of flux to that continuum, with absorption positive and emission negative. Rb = 0.6 angstroms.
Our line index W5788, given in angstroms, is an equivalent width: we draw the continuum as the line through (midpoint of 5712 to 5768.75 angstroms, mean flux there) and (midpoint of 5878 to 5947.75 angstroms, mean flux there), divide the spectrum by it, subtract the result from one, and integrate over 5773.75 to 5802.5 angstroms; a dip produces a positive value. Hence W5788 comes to 1.3 angstroms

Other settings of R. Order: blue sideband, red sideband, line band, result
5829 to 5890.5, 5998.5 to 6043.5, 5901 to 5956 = 1.3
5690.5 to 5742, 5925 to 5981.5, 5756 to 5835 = 1.5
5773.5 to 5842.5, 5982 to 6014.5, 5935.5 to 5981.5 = -2.9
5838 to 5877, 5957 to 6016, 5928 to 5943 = 0.5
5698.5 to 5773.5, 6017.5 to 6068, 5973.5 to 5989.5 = 0.8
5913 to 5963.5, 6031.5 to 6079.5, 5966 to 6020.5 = 2.3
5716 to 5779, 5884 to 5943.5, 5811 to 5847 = -1.5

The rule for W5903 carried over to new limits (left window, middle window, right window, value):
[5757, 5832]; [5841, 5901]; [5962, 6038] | 0.7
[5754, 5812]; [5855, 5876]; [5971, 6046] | -0.5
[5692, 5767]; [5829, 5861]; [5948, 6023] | -0.7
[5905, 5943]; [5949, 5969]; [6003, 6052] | -1.5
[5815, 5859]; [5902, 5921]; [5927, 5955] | 0.5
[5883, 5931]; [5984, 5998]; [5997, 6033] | 0.2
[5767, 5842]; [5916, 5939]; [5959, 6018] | 0.8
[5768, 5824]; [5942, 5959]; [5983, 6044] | -0.7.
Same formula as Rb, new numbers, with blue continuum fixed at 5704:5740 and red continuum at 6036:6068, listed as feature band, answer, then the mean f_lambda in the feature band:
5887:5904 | 2.7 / 18.7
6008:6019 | 0.4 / 21.4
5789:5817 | 0.7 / 21.8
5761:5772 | 0.6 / 21.3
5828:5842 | 0.0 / 22.4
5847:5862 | -0.1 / 22.5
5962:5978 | -0.6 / 23.1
